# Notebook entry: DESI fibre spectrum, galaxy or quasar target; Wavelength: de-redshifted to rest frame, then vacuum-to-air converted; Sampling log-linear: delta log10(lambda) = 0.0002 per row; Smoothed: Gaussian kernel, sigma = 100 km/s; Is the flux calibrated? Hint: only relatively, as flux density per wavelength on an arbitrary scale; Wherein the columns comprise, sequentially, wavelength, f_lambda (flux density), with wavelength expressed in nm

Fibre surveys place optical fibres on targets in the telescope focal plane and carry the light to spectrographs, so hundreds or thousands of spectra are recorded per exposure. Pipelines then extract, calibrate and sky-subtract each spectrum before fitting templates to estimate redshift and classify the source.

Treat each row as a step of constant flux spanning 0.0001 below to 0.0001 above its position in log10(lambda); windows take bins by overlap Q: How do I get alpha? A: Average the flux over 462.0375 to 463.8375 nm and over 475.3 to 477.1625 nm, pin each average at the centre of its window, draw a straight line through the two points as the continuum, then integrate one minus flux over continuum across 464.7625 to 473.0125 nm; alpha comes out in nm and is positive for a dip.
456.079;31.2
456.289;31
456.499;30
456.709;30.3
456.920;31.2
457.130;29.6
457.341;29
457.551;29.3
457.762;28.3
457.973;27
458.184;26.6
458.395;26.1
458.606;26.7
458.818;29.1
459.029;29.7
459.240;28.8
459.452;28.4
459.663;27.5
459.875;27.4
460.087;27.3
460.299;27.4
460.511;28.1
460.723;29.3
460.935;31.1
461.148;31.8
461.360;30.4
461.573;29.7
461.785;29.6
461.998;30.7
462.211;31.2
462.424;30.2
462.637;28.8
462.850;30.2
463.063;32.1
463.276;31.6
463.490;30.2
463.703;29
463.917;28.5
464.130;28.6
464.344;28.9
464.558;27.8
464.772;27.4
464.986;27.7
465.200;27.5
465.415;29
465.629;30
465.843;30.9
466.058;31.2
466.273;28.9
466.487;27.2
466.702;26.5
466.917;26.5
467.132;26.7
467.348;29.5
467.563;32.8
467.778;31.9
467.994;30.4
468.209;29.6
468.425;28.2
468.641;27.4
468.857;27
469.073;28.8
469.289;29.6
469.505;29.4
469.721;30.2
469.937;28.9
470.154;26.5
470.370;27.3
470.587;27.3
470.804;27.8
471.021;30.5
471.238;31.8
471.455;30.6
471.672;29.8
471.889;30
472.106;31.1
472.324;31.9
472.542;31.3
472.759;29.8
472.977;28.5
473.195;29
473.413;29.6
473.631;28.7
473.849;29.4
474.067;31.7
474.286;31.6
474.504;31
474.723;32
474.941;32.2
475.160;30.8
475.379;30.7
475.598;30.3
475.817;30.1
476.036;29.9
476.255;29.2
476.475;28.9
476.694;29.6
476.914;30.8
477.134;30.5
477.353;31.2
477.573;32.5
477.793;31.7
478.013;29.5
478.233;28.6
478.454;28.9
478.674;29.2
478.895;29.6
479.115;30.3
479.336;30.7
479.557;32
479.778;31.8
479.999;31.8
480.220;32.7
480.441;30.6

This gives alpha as 0.274 nm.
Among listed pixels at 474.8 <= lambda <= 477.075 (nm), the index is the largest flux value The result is 32.2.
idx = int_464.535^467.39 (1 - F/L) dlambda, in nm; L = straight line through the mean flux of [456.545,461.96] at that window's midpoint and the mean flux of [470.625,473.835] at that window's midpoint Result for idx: 0.104 nm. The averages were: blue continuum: 28.8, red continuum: 29.9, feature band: 28.3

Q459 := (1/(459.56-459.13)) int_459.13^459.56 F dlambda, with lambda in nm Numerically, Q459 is 28.6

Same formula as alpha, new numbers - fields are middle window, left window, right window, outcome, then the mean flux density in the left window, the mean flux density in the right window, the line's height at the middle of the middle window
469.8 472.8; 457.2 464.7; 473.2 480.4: 0.04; 29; 30.5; 30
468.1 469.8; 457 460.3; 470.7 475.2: 0.06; 28.1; 30.4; 29.8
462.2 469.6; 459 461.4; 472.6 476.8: 0.06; 28.9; 30.2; 29.4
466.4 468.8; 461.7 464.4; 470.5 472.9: 0.11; 30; 30.2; 30.1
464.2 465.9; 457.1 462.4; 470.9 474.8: 0.05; 28.8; 30.4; 29.5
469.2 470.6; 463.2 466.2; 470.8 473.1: 0.07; 29.1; 30.4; 30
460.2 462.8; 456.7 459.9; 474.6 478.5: -0.10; 28.4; 30.4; 28.8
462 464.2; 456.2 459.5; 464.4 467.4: -0.12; 28.8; 28.3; 28.5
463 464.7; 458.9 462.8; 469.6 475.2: 0.00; 29.3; 30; 29.5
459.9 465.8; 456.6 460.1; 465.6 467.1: -0.19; 28.4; 28.6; 28.5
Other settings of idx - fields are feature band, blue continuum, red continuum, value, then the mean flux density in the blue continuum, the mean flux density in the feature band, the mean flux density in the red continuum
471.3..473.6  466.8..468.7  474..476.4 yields 0.01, 29.2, 30.1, 30.8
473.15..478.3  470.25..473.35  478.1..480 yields -0.07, 29.7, 30.4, 30.2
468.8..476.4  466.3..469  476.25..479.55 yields -0.12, 28.7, 29.9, 30.2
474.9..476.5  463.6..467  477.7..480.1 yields -0.02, 28.5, 30.2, 30.4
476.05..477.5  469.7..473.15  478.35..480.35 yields 0.01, 29.6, 30.1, 30.8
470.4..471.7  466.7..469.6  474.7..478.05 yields 0.00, 29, 29.5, 30.6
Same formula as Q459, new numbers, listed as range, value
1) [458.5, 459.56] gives 28.5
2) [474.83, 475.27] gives 31.5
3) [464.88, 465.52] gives 28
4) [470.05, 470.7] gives 27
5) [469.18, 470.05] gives 29.5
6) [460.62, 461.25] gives 30.7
